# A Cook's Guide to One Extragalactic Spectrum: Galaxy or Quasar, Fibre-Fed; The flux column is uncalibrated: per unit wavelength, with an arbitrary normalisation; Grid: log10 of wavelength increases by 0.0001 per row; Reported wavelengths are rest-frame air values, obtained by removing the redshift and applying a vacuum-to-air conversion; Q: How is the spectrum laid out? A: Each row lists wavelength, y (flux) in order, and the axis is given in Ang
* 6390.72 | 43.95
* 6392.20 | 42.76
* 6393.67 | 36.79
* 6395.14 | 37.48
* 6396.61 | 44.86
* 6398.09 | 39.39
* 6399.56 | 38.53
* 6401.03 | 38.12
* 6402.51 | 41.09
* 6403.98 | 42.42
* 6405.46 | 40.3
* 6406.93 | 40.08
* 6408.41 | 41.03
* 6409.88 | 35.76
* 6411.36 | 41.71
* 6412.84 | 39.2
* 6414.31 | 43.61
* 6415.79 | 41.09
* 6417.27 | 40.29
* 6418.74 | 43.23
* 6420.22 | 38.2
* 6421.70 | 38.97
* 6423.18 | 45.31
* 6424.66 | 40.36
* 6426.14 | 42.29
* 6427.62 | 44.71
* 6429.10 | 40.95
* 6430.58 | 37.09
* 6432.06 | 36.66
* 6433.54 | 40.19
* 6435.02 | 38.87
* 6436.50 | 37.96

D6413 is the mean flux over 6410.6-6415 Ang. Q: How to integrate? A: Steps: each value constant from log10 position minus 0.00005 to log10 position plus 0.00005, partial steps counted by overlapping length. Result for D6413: 41.5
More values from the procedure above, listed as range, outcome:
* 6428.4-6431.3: 39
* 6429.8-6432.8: 37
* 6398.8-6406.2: 40.1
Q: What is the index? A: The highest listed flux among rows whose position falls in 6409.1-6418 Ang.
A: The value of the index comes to 43.61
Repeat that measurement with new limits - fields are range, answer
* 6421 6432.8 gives 45.31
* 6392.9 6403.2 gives 44.86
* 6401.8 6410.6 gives 42.42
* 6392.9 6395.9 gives 37.48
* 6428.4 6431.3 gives 40.95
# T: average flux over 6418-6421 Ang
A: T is 40.8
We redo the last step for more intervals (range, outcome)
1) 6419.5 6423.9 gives 40.8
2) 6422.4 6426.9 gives 42.6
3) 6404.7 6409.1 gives 40.4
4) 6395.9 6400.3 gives 40.9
